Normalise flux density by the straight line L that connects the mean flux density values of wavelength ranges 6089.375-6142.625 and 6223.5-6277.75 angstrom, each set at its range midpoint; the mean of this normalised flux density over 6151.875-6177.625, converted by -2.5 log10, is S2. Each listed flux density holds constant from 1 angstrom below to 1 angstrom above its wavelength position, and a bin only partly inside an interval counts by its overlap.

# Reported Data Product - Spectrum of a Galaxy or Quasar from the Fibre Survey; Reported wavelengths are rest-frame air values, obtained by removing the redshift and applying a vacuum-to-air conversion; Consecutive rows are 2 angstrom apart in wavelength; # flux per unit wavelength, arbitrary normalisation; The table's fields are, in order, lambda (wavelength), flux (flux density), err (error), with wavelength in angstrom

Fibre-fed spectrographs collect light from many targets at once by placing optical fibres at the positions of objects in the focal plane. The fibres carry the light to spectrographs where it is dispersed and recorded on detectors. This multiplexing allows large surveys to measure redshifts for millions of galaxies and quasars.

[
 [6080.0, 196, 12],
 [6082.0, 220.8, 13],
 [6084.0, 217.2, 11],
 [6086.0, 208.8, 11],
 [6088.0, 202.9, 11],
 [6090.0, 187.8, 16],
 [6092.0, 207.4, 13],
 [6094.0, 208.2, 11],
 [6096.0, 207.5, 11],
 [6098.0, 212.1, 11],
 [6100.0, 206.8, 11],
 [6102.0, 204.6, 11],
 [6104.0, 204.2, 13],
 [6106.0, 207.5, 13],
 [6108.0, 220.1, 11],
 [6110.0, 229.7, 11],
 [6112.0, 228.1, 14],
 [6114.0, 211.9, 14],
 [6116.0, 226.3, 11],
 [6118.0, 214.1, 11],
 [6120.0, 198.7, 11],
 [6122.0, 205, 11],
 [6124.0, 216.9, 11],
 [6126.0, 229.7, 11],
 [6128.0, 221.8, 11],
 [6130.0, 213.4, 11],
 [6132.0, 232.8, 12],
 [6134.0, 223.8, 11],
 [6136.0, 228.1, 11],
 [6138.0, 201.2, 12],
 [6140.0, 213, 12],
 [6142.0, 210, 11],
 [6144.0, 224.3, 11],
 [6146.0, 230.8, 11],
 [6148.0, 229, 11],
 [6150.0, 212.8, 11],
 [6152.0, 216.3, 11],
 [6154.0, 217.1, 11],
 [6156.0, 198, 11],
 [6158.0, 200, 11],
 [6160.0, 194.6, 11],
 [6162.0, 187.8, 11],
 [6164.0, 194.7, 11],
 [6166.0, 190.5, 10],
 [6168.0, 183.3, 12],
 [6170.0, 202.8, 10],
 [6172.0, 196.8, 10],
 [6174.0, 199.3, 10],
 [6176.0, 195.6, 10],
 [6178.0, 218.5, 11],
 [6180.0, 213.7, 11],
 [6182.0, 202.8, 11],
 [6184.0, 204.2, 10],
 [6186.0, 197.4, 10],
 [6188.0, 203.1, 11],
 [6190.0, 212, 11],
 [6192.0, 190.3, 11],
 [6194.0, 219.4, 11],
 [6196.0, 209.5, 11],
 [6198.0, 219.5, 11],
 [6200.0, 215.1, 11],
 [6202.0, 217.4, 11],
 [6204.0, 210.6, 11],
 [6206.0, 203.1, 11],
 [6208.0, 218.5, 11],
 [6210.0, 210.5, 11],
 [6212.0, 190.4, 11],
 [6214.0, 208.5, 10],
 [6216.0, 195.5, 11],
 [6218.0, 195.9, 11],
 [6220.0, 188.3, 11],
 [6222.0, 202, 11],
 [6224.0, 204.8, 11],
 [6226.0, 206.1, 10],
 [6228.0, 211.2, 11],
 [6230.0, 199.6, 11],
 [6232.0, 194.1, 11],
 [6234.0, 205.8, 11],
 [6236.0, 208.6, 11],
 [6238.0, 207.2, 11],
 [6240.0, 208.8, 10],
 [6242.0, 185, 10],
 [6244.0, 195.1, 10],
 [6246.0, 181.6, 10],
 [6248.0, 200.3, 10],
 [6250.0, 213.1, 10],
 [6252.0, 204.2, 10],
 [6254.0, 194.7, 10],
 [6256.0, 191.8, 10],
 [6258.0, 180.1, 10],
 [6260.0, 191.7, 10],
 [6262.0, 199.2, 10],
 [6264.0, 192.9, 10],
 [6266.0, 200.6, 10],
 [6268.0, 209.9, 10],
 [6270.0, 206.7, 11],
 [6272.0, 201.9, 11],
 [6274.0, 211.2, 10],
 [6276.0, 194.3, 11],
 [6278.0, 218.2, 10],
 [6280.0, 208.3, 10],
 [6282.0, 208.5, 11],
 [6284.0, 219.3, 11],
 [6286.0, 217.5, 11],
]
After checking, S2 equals 0.058 mag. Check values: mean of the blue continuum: 214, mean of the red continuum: 200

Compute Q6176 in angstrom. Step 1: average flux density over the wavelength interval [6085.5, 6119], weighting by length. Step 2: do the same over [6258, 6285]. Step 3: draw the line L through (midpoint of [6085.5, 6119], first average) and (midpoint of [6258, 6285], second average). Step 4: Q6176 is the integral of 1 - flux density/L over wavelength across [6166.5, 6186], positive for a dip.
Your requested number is 0.6 angstrom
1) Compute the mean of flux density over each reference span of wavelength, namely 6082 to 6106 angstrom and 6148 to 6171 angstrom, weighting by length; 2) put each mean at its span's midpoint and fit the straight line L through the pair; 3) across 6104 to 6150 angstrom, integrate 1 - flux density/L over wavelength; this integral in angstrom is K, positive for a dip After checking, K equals -3.29 angstrom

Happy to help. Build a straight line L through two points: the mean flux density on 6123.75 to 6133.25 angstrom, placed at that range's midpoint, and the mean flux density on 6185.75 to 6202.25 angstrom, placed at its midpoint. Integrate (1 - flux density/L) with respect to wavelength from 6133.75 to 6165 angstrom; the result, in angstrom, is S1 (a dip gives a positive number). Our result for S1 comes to 1.1 angstrom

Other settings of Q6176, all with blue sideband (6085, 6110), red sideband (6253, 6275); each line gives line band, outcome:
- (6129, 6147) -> -1.3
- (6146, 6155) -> -0.7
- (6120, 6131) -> -0.5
